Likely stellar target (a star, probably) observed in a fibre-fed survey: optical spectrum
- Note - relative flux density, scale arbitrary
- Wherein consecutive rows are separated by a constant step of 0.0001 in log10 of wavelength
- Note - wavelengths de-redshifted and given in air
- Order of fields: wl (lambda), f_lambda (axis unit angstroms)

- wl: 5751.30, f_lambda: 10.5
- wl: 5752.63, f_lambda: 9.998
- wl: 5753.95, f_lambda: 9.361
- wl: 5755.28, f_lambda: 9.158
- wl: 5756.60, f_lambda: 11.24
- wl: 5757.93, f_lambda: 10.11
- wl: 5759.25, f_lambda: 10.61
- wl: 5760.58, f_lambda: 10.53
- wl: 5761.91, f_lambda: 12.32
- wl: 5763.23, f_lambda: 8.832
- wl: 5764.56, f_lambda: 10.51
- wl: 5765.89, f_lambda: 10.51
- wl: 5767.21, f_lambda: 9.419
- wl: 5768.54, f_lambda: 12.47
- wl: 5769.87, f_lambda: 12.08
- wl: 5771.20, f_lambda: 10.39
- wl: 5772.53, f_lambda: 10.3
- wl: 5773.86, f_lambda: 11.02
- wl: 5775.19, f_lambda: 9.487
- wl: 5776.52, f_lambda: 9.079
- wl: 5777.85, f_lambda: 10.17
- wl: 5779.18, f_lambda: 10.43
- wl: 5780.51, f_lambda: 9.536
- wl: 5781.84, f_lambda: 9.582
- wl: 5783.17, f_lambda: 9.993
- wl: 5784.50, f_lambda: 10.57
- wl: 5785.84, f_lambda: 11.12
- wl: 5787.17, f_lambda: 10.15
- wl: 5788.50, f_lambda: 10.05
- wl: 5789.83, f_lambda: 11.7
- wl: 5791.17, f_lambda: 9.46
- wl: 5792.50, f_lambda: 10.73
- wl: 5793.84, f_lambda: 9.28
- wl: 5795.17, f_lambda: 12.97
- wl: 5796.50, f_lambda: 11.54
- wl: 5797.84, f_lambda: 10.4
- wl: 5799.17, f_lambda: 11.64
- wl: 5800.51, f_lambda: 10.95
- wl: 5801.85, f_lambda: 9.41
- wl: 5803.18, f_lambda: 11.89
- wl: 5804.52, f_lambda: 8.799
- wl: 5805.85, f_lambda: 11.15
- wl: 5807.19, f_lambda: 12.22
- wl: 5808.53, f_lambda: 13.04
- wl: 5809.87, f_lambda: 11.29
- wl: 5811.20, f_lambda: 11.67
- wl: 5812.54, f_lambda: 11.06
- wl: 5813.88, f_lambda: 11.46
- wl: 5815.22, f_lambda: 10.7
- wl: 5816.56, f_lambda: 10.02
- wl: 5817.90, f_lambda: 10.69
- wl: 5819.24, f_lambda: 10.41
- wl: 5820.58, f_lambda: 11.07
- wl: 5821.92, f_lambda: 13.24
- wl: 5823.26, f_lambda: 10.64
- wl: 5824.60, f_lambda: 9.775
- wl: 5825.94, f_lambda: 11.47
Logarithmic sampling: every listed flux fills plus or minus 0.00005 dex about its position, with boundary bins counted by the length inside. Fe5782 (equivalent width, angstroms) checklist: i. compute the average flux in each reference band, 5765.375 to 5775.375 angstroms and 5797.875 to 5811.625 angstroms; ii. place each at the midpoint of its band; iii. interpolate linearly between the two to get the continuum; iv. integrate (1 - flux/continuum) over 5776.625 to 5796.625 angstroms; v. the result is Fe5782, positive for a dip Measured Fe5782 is 1.0 angstroms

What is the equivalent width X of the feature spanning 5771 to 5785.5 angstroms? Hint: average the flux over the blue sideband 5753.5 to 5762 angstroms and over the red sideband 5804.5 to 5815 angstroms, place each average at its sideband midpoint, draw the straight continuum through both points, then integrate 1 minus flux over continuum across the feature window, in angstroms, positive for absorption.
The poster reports 1.0 angstroms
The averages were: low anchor 10.4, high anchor 11.5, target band 10.1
